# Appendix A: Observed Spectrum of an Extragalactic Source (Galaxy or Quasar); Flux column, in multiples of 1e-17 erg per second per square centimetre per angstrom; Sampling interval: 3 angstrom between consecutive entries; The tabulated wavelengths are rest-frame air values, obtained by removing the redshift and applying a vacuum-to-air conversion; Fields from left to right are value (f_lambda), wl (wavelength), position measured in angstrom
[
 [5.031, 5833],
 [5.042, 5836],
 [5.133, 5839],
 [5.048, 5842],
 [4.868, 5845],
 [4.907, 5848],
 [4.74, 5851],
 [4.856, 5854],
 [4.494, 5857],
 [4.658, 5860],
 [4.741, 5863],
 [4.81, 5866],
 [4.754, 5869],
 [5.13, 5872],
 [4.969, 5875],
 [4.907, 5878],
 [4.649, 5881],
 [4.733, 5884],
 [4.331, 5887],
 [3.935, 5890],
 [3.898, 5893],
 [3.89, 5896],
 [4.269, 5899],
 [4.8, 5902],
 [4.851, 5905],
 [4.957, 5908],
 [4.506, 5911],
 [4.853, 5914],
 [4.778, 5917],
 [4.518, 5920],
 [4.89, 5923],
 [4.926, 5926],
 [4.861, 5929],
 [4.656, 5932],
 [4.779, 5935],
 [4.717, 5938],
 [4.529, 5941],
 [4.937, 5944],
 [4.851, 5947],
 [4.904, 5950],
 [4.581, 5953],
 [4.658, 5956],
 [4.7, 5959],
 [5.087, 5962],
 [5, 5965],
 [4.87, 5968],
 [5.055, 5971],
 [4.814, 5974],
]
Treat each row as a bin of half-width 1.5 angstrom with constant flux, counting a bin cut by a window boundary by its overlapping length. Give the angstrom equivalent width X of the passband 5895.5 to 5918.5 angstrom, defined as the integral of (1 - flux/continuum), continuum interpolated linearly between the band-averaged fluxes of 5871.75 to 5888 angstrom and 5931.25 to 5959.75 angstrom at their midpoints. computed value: 0.55 angstrom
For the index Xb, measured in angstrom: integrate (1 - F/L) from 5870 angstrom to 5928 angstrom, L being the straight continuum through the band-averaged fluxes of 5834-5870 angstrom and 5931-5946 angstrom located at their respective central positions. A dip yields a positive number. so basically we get 1.9 angstrom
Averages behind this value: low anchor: 4.84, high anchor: 4.73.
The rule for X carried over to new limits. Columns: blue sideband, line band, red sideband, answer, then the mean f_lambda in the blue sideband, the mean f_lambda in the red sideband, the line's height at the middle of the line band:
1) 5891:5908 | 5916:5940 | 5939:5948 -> -0.7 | 4.38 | 4.76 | 4.63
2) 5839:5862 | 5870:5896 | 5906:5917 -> 1.4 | 4.82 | 4.78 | 4.8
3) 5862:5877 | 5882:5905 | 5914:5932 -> 2.5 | 4.89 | 4.79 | 4.84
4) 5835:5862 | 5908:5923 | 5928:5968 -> 0.3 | 4.86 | 4.79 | 4.81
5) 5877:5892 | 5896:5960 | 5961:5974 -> 0.3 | 4.48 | 4.98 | 4.74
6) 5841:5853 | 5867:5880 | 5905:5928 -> -0.2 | 4.88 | 4.78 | 4.84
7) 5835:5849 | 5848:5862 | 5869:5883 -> 0.7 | 5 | 4.89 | 4.96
